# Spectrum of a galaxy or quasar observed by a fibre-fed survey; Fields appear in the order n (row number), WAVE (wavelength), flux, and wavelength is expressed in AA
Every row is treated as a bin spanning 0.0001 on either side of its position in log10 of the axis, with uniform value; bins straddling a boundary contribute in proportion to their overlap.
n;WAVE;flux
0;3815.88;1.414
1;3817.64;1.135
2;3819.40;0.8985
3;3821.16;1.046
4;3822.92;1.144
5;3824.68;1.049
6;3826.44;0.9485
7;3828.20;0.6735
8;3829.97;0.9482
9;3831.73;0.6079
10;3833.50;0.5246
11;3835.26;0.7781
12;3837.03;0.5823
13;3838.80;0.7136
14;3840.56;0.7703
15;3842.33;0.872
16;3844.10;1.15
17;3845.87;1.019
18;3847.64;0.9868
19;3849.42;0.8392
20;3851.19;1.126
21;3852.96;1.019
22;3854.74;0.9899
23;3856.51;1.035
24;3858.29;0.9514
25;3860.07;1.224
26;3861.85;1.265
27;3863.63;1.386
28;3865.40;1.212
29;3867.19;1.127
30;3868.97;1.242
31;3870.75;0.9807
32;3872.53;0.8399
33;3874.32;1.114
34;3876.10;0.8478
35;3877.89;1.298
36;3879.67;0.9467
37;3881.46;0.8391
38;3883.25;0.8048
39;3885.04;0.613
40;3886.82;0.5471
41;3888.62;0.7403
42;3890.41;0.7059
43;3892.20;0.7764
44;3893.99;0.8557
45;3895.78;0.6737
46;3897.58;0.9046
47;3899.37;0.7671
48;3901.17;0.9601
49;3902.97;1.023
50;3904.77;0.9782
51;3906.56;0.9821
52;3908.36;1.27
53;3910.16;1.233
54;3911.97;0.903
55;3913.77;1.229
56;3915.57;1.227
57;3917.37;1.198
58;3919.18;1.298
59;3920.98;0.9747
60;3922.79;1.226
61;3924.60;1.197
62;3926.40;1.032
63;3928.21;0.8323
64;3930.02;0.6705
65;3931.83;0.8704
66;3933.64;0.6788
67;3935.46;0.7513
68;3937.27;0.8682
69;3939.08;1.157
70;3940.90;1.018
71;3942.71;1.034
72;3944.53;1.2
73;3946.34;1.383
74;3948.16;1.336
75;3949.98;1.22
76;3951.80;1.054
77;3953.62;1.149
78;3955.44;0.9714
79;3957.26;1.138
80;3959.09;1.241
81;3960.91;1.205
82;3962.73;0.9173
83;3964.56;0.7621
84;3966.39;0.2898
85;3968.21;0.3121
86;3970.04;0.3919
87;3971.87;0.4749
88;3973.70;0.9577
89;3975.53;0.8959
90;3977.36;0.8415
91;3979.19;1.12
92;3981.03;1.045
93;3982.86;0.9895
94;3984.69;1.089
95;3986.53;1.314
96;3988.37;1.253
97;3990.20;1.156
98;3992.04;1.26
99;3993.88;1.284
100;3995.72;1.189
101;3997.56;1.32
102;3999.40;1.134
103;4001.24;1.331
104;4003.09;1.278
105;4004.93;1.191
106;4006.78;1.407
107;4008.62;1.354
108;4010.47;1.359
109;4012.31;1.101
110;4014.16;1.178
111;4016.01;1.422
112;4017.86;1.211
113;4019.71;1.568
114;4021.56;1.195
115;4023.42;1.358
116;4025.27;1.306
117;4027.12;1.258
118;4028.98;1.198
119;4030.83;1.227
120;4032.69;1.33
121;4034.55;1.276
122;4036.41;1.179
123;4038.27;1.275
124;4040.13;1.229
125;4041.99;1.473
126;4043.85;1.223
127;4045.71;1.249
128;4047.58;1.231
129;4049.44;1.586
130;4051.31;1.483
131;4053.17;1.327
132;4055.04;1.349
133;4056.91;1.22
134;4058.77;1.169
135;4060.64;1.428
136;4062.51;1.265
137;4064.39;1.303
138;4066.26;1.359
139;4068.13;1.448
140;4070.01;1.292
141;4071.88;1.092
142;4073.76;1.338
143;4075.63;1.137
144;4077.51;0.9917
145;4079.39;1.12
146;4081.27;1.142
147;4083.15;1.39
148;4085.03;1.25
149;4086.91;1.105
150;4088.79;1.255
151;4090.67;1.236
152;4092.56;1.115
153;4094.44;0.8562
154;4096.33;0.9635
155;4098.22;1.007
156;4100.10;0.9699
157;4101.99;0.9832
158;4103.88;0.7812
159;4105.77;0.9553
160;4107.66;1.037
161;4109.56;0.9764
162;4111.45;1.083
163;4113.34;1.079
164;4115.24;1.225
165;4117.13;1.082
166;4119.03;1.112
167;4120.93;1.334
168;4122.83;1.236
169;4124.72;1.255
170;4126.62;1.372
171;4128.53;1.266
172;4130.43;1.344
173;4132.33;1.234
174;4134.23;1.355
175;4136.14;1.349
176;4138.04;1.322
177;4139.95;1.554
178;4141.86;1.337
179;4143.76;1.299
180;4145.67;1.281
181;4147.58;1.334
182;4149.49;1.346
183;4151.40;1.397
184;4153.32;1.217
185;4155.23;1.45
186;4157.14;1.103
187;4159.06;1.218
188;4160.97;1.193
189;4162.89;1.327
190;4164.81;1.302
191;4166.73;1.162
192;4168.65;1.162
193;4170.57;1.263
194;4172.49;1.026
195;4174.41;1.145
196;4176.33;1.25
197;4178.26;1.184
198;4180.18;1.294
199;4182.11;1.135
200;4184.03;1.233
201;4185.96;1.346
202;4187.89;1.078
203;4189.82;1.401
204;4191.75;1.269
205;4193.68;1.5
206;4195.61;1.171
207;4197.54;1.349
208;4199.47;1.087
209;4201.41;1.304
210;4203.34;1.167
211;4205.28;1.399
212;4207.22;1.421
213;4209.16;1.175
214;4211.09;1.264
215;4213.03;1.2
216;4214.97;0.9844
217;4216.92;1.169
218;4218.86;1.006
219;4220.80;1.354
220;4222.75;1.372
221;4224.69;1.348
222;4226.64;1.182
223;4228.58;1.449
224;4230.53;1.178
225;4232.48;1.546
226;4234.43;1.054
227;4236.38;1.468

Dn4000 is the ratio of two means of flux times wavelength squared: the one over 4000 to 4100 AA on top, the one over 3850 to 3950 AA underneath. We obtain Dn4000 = 1.3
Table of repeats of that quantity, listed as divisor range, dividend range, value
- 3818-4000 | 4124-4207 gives 1.48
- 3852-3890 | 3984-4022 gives 1.36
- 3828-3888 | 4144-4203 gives 1.56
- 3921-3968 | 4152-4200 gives 1.39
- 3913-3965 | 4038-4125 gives 1.20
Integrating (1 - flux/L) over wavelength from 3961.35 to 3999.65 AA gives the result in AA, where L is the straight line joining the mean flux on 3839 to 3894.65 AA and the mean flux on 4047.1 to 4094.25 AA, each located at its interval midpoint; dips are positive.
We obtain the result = 6.1 AA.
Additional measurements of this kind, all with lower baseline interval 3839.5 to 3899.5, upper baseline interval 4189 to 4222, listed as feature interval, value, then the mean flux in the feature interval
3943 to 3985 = 3.3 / 0.955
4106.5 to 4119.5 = 1.0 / 1.08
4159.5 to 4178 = 0.2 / 1.2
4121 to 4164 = -4.2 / 1.31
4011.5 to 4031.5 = -3.5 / 1.28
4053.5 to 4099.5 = -2.7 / 1.2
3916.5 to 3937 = 0.7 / 0.971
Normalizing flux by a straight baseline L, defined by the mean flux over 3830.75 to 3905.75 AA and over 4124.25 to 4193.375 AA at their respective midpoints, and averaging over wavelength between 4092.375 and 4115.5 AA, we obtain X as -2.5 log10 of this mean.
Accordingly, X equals 0.21 mag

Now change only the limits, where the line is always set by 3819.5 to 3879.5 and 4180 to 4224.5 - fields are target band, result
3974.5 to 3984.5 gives 0.096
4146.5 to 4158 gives -0.086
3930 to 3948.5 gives 0.048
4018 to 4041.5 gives -0.153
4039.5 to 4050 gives -0.176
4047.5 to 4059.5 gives -0.189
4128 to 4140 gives -0.119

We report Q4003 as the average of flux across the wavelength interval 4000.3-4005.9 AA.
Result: 1.27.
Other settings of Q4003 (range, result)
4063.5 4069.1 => 1.37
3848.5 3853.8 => 0.994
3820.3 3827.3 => 1.05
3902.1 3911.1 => 1.1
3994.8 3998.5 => 1.25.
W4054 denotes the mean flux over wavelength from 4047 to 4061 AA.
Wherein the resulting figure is 1.35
